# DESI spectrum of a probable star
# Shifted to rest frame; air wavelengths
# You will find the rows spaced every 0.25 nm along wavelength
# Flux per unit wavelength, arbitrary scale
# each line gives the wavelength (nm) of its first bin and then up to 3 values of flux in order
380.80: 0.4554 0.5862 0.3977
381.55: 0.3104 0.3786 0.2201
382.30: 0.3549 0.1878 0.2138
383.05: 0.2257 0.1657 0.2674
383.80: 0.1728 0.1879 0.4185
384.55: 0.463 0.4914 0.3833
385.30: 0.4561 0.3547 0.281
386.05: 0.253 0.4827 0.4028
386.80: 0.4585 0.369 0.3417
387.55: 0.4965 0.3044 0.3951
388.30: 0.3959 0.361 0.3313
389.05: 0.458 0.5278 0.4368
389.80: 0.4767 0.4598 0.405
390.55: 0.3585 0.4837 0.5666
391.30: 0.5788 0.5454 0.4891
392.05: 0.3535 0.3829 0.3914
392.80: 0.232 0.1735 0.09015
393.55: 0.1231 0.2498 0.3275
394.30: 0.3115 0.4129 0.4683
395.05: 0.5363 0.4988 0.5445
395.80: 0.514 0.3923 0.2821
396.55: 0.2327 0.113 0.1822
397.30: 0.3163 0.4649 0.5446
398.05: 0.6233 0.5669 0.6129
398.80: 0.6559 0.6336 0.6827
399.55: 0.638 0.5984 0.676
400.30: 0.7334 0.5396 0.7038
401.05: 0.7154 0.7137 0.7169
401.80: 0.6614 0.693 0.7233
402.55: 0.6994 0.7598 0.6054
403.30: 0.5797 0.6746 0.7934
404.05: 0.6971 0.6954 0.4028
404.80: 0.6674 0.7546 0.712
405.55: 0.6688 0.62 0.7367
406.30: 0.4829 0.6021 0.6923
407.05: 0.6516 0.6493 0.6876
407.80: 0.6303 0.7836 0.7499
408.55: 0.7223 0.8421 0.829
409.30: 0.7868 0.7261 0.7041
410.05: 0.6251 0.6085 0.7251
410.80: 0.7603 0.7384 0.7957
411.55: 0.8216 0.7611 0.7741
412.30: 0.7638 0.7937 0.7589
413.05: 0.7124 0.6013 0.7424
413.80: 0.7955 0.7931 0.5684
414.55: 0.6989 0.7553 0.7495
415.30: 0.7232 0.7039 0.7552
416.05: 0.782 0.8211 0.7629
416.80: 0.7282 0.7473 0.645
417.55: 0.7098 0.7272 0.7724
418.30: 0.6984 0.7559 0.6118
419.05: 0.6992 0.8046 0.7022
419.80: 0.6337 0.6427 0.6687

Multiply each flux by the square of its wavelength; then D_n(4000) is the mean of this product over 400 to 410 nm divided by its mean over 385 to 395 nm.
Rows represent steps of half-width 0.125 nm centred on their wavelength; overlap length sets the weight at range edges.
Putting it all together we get 1.92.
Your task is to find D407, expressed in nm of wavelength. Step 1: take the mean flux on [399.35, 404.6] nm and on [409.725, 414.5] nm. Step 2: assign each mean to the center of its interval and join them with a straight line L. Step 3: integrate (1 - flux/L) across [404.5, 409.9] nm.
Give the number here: 0.09 nm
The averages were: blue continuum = 0.672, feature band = 0.69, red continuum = 0.728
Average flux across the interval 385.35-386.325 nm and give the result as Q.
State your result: 0.337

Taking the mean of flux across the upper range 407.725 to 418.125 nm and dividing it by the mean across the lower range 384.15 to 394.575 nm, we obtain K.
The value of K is 1.91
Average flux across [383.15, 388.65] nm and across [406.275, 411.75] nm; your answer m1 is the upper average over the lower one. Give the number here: 1.99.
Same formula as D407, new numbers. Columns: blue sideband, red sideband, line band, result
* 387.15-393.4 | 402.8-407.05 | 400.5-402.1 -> -0.25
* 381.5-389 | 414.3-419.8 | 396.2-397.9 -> 0.64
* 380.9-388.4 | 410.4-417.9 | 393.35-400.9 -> 0.75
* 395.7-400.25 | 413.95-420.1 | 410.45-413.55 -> -0.43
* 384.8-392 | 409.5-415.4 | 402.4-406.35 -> -0.23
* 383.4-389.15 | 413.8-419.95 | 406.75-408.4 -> -0.20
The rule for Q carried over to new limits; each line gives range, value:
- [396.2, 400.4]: 0.503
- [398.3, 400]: 0.633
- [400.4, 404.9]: 0.669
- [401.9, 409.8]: 0.688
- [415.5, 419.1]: 0.729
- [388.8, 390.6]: 0.442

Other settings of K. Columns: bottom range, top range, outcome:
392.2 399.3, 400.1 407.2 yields 1.70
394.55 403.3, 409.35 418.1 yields 1.31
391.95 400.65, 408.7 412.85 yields 1.75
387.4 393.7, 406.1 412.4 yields 1.83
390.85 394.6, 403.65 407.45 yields 1.87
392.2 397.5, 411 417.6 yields 2.29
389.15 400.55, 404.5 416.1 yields 1.61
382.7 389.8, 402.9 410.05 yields 1.88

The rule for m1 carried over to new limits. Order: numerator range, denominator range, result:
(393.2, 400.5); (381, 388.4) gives 1.31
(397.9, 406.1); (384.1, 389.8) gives 1.65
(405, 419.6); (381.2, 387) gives 2.20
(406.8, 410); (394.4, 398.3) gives 1.76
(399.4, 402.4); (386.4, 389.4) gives 1.68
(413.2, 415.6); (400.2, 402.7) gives 1.04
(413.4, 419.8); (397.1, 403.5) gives 1.16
